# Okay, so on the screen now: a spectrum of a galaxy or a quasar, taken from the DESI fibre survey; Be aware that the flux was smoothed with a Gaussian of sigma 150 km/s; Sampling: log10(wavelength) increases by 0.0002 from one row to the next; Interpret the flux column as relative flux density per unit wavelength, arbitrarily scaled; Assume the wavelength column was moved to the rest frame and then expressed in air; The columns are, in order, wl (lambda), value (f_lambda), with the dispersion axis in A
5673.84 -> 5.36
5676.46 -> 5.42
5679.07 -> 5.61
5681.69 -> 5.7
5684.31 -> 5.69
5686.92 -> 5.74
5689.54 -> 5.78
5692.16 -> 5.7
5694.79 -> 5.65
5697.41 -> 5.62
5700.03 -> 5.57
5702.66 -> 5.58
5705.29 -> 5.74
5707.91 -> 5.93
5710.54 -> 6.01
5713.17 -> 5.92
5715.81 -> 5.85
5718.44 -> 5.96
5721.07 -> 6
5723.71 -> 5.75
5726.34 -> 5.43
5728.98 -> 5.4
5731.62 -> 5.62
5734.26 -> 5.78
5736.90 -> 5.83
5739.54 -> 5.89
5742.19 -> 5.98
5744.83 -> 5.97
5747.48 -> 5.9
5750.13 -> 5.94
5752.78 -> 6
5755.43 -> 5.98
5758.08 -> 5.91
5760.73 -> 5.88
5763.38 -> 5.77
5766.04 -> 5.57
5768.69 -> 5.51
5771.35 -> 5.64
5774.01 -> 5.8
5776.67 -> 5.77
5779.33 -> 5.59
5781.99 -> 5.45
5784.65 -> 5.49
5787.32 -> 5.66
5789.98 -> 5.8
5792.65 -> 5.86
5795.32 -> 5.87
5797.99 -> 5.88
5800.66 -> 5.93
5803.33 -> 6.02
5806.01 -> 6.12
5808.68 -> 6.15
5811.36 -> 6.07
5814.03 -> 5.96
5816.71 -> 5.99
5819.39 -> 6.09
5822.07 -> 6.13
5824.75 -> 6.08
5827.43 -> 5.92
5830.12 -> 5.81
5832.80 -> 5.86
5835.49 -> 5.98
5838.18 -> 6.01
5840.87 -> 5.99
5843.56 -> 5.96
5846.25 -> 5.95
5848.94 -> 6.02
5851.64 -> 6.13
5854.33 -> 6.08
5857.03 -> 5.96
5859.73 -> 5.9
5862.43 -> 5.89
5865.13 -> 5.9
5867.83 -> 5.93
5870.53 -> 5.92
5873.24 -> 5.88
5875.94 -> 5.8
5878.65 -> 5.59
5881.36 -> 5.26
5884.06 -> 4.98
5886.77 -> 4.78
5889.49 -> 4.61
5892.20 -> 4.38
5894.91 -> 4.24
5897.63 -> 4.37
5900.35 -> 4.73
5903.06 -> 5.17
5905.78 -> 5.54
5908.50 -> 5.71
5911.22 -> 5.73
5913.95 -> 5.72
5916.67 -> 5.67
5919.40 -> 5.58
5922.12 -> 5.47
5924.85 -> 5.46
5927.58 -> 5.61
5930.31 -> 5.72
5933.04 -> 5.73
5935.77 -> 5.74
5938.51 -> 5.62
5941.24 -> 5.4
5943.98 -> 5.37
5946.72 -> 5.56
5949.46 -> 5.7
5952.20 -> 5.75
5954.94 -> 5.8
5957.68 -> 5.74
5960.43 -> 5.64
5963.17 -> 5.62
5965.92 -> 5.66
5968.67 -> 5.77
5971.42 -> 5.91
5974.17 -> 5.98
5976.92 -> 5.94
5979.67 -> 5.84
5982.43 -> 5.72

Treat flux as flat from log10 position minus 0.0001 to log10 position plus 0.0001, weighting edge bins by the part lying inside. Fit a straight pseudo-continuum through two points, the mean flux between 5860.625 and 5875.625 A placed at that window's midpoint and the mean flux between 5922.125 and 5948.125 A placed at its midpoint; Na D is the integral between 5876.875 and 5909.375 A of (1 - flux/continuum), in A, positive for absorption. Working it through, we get 4.7 A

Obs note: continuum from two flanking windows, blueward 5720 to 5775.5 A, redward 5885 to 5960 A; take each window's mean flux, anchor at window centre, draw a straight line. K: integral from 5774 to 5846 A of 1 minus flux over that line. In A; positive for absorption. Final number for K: -3.38 A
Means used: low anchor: 5.79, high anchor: 5.37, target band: 5.9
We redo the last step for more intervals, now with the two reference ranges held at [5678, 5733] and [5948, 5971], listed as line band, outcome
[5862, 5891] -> 1.19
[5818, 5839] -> -0.96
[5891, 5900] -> 2.12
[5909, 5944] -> 0.65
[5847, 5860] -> -0.69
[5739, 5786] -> -0.44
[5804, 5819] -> -0.88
